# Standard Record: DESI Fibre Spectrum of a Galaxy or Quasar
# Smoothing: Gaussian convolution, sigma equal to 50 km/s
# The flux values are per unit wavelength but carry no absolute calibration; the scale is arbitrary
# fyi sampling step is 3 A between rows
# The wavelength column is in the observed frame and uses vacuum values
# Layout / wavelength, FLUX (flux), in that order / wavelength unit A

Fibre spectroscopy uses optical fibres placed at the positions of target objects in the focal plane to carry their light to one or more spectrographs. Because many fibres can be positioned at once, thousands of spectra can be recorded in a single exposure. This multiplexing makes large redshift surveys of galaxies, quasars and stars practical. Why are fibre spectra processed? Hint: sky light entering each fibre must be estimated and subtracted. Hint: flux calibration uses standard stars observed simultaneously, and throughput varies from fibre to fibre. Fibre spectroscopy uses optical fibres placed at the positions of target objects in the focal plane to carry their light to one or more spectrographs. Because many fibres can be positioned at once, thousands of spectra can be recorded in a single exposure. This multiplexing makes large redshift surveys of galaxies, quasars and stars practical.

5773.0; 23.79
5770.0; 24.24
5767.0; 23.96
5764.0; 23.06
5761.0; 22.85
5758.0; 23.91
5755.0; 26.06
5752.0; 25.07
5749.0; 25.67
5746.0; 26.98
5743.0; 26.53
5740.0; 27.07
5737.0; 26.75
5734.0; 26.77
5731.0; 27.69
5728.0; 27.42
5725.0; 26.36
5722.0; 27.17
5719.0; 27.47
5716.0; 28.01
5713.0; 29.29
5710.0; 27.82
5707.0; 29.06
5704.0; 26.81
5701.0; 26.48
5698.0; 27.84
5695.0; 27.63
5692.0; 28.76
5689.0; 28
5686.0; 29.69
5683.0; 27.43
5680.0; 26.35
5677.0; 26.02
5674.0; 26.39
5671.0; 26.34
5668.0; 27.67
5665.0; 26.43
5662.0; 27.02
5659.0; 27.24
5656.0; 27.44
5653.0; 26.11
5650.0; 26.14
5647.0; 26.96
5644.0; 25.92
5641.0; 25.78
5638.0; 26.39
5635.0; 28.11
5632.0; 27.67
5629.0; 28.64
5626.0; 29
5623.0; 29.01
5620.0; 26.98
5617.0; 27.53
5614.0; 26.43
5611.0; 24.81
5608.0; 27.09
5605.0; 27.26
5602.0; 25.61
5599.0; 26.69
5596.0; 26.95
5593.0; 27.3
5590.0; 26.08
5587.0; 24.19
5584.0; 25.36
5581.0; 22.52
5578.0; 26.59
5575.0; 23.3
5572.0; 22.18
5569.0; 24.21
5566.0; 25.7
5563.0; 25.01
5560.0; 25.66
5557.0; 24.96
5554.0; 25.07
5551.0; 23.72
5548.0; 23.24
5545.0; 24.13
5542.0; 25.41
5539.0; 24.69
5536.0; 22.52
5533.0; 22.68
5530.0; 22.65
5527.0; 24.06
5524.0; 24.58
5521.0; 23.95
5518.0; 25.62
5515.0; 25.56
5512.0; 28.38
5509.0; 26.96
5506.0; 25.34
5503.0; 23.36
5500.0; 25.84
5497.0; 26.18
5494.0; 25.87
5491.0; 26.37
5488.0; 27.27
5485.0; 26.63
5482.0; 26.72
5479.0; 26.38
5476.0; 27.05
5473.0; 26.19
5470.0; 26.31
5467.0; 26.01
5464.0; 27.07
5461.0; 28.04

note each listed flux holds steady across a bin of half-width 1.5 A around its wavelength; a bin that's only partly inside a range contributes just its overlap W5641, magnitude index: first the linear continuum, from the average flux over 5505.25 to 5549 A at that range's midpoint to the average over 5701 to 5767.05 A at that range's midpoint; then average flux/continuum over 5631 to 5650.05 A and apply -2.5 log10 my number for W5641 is -0.04 mag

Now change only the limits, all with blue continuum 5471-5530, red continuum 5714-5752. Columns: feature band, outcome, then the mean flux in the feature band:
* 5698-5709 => -0.03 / 27.5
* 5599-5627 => -0.03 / 27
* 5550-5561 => 0.05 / 24.9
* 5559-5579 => 0.07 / 24.6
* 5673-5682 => 0.02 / 26.3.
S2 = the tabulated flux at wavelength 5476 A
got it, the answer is 27.05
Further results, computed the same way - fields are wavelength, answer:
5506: 25.34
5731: 27.69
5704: 26.81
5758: 23.91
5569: 24.21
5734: 26.77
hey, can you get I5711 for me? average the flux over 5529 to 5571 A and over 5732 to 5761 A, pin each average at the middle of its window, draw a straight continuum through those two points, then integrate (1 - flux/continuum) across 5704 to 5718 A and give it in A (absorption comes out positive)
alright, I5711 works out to -1.5 A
